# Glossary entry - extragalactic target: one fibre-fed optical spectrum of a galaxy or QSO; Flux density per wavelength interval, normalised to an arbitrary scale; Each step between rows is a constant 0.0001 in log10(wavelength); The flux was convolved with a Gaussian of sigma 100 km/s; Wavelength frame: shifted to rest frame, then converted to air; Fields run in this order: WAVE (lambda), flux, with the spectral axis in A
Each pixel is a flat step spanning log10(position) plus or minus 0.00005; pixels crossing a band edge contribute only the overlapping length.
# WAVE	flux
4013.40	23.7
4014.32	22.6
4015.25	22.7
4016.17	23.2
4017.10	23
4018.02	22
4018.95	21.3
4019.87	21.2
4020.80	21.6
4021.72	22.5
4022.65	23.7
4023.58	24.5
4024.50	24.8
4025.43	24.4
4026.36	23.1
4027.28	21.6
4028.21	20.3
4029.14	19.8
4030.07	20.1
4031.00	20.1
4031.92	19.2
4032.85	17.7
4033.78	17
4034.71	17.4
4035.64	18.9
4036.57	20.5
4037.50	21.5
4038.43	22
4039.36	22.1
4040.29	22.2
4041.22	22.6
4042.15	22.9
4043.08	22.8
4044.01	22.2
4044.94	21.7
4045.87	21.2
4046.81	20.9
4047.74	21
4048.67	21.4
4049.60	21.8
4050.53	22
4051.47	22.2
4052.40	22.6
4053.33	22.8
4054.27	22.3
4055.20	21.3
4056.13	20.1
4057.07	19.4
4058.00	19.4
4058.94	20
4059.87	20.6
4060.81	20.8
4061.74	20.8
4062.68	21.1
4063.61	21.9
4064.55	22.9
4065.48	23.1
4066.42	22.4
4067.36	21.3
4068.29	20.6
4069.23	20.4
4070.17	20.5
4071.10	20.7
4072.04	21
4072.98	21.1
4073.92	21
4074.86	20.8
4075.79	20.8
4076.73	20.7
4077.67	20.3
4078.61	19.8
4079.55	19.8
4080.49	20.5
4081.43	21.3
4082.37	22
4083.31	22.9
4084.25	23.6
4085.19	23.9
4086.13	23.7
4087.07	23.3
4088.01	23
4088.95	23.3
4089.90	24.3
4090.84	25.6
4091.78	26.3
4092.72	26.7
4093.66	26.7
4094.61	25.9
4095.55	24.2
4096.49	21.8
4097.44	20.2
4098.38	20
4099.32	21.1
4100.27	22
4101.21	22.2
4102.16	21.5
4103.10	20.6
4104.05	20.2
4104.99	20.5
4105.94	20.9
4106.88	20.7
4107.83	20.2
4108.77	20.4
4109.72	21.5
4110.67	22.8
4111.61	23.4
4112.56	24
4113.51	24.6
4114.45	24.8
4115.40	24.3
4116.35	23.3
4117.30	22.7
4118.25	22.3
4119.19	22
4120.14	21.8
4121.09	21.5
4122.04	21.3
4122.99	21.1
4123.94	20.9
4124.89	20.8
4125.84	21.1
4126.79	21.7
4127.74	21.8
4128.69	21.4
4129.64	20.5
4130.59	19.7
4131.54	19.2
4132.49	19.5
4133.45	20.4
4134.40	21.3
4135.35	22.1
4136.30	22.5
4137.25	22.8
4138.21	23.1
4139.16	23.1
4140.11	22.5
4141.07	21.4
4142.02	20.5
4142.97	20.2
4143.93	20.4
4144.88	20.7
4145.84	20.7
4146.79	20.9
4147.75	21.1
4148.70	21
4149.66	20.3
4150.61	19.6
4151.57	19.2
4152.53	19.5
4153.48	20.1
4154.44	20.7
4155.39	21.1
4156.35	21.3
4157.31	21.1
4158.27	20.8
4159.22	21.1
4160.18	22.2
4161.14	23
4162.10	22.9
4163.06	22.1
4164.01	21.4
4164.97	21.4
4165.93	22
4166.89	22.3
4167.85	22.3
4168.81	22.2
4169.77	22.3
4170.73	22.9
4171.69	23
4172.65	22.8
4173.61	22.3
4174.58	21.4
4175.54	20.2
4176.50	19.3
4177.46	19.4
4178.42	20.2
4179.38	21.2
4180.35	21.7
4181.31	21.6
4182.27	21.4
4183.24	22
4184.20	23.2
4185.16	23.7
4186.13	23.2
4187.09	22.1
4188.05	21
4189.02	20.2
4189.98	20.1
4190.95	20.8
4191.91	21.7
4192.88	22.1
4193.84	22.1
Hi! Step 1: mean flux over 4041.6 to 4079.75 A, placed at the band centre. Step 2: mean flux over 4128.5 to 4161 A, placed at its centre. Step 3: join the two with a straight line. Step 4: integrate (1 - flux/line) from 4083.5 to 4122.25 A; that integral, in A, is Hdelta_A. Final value -3.1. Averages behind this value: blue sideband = 21.2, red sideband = 21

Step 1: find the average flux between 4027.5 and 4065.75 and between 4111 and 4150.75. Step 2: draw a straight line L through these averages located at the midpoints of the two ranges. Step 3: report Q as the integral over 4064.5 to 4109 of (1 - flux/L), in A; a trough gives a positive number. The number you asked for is -1.5 A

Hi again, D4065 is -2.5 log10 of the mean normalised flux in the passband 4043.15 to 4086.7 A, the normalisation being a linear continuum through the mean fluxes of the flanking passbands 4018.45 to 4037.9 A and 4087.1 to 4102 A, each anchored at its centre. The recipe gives 0.05 mag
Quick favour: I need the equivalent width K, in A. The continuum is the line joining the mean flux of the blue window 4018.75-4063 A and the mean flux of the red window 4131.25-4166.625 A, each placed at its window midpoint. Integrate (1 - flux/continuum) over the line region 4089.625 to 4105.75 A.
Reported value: -1.2 A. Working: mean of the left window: 21.3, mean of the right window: 21.2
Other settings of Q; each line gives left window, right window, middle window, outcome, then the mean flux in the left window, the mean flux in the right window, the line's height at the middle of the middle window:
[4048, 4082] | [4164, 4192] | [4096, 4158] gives 0.1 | 21.1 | 21.6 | 21.4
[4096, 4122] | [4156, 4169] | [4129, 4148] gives 0.6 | 21.9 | 21.9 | 21.9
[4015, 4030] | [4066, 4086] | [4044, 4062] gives 0.5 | 22.4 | 21.3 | 21.8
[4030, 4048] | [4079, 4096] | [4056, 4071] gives 0.8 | 20.7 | 23.7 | 22.2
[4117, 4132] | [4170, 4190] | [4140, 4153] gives 0.5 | 21.2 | 21.6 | 21.4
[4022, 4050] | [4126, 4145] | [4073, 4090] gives -0.5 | 21.3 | 21.3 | 21.3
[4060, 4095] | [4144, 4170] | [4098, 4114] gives 0.2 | 22.3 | 21.2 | 21.9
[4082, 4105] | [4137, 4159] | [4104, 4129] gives 0.2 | 23.1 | 20.9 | 22.2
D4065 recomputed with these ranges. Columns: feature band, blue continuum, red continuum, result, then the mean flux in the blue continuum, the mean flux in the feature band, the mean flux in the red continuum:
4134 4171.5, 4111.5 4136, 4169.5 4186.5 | 0.02 mag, 21.8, 21.5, 21.7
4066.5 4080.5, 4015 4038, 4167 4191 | 0.04 mag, 21.3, 20.7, 21.6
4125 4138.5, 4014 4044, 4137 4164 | 0.00 mag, 21.5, 21.2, 21.2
